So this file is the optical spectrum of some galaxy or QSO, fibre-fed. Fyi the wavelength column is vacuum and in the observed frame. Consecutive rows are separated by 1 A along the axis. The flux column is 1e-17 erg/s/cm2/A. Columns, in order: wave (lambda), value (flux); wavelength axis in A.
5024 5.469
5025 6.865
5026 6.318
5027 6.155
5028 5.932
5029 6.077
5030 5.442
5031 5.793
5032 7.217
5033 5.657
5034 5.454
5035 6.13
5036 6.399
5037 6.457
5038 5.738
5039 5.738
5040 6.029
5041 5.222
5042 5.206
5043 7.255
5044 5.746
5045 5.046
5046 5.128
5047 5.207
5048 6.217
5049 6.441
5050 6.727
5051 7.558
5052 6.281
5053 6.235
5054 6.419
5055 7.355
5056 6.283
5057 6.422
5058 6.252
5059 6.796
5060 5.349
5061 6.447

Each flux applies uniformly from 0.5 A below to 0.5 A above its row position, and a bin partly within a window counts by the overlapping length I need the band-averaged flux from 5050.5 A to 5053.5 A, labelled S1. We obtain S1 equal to 6.69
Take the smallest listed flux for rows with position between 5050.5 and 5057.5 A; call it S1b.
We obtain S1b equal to 6.235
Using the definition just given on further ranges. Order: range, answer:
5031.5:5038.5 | 5.454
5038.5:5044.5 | 5.206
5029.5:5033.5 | 5.442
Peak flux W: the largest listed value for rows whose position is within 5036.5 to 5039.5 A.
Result 6.457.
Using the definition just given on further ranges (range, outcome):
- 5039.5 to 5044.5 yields 7.255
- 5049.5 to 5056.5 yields 7.558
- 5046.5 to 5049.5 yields 6.441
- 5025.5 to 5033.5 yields 7.217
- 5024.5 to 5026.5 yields 6.865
